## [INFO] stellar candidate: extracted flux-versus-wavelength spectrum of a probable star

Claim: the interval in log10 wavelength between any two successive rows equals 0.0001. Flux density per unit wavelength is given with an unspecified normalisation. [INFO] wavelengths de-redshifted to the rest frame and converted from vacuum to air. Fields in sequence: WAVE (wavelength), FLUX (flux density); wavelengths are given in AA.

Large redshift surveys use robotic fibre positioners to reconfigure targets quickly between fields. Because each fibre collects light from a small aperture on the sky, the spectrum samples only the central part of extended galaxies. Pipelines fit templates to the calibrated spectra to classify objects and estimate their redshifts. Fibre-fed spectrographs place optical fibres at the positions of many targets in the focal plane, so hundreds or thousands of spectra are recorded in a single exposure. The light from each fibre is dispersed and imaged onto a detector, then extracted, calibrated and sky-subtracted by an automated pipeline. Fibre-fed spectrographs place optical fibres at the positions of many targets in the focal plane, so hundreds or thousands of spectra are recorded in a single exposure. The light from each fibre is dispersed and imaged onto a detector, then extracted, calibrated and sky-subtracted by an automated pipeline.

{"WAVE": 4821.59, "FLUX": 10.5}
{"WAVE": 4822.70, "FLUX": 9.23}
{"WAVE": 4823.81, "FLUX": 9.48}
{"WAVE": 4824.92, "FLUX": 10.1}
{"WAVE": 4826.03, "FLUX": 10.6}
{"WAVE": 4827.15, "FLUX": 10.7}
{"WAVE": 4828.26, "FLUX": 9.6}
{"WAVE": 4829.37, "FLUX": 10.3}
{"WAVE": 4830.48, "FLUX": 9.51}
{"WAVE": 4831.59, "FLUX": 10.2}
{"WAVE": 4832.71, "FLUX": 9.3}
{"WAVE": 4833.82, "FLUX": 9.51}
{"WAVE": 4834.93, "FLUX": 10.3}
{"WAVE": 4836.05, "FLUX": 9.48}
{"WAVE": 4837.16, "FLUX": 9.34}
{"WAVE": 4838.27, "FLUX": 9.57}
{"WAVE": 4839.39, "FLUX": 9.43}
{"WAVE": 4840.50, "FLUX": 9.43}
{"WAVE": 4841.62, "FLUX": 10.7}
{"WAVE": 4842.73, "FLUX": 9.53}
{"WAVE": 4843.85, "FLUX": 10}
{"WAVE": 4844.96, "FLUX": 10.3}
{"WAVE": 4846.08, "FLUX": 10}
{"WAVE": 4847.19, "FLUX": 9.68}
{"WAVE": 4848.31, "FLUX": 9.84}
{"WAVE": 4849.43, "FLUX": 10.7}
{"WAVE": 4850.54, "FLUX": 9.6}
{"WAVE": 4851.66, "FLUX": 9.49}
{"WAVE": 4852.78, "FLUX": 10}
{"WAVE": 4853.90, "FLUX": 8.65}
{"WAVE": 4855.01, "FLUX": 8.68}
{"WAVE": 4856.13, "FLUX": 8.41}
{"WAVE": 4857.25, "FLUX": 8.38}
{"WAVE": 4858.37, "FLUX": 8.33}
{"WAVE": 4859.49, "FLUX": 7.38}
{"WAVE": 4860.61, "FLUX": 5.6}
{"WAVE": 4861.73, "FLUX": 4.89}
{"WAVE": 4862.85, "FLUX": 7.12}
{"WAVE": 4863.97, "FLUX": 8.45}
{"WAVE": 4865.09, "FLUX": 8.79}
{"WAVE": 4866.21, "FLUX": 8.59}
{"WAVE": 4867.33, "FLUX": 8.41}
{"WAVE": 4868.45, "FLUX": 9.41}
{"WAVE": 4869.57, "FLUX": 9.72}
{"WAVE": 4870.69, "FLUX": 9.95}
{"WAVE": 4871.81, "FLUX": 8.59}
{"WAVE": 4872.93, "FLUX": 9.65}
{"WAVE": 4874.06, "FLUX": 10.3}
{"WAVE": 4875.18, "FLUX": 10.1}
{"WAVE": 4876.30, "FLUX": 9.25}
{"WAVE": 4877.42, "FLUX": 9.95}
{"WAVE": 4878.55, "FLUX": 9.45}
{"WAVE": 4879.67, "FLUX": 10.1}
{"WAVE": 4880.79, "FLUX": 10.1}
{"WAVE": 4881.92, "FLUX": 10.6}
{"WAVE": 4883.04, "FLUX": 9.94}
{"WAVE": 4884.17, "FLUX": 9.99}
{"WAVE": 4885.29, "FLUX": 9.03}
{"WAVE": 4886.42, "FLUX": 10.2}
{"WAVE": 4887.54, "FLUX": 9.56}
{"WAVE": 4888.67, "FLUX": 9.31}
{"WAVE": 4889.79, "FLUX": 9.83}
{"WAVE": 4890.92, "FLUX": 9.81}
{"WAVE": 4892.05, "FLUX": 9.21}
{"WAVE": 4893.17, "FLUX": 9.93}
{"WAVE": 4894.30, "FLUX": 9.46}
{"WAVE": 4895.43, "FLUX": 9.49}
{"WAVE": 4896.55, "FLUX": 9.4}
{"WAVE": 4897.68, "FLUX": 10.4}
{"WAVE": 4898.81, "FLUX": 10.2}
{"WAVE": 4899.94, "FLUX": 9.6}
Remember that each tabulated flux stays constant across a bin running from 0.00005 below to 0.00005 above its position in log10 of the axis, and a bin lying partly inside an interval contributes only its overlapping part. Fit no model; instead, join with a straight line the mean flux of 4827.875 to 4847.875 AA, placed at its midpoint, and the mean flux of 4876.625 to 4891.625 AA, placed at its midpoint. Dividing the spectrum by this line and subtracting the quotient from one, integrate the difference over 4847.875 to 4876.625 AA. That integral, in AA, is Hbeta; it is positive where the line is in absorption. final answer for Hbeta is 3.0 AA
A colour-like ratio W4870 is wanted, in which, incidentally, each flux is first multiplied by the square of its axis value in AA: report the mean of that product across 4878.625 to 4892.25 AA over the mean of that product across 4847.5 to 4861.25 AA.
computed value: 1.14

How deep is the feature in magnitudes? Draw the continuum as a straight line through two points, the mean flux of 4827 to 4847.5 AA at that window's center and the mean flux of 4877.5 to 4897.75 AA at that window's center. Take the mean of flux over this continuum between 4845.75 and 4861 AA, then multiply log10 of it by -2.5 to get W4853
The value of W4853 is 0.10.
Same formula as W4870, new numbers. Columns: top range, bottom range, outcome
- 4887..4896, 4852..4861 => 1.18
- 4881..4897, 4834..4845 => 1.01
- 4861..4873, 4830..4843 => 0.88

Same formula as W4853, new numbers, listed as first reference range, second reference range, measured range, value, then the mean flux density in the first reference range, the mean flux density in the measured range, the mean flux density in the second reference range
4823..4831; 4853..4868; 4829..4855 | -0.08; 10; 9.75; 7.88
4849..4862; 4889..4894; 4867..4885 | -0.07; 8.39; 9.73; 9.67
